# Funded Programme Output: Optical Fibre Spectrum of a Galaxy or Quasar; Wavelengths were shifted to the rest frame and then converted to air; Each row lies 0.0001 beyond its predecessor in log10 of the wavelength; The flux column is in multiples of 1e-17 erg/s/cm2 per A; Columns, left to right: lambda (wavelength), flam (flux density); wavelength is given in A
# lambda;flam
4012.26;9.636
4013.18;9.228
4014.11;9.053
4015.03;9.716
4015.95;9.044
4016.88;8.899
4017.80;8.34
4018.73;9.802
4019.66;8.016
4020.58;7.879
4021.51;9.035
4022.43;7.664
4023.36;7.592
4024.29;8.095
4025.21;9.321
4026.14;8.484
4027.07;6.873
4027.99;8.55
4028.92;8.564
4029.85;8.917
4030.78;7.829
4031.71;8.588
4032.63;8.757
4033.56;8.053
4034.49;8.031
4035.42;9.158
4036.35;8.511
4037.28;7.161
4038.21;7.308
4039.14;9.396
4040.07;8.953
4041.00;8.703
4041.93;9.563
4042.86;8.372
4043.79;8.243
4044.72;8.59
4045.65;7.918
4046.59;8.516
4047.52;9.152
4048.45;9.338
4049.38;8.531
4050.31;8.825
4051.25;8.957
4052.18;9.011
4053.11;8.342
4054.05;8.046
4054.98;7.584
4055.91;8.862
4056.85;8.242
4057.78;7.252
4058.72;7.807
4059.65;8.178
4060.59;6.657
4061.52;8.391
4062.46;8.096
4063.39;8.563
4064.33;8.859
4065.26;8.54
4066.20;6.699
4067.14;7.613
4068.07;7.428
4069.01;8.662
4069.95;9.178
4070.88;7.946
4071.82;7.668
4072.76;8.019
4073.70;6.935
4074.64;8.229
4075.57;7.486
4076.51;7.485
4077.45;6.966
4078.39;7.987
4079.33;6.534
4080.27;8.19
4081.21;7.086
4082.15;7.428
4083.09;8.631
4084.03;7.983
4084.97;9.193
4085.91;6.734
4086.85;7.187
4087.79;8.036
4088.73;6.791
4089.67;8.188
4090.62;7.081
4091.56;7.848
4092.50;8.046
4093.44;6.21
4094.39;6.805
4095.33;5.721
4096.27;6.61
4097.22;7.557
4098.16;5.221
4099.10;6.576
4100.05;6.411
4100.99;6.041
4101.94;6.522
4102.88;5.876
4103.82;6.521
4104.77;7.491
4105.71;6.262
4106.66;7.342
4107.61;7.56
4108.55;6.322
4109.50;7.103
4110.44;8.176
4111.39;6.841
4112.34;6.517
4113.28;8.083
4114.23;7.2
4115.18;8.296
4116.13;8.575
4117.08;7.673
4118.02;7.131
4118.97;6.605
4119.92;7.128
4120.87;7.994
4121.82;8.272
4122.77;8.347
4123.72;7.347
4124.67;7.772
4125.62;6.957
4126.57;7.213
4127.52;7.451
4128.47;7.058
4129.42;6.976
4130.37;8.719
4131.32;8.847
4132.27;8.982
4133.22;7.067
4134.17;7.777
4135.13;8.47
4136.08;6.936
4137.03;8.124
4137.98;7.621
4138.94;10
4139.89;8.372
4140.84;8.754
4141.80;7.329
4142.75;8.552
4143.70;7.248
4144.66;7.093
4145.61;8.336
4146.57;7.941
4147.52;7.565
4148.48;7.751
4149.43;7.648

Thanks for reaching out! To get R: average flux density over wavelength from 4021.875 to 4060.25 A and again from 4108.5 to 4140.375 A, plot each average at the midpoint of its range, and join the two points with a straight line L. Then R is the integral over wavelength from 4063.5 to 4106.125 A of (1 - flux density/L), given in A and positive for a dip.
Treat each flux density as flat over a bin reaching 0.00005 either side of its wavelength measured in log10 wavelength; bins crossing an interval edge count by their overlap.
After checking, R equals 3.7 A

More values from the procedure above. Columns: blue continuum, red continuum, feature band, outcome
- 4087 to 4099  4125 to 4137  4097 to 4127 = 0.9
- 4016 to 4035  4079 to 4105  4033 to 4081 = -2.4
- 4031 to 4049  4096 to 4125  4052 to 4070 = 0.1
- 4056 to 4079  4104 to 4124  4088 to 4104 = 1.8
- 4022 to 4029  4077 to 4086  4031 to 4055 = -1.6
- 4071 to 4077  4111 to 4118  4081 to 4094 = 0.0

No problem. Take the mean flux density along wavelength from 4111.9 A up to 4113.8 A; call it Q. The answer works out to 7.33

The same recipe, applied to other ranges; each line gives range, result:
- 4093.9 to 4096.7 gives 6.37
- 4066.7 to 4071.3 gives 8.18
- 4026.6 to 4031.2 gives 8.15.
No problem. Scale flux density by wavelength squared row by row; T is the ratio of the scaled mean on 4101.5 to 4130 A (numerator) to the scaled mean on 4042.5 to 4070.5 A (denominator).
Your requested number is 0.91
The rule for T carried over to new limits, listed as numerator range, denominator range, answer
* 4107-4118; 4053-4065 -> 0.95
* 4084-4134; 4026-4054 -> 0.89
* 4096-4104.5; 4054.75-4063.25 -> 0.82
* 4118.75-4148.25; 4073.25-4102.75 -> 1.11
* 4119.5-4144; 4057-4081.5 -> 1.05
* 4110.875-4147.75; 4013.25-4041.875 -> 0.96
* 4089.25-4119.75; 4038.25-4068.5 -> 0.86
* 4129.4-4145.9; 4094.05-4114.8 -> 1.22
